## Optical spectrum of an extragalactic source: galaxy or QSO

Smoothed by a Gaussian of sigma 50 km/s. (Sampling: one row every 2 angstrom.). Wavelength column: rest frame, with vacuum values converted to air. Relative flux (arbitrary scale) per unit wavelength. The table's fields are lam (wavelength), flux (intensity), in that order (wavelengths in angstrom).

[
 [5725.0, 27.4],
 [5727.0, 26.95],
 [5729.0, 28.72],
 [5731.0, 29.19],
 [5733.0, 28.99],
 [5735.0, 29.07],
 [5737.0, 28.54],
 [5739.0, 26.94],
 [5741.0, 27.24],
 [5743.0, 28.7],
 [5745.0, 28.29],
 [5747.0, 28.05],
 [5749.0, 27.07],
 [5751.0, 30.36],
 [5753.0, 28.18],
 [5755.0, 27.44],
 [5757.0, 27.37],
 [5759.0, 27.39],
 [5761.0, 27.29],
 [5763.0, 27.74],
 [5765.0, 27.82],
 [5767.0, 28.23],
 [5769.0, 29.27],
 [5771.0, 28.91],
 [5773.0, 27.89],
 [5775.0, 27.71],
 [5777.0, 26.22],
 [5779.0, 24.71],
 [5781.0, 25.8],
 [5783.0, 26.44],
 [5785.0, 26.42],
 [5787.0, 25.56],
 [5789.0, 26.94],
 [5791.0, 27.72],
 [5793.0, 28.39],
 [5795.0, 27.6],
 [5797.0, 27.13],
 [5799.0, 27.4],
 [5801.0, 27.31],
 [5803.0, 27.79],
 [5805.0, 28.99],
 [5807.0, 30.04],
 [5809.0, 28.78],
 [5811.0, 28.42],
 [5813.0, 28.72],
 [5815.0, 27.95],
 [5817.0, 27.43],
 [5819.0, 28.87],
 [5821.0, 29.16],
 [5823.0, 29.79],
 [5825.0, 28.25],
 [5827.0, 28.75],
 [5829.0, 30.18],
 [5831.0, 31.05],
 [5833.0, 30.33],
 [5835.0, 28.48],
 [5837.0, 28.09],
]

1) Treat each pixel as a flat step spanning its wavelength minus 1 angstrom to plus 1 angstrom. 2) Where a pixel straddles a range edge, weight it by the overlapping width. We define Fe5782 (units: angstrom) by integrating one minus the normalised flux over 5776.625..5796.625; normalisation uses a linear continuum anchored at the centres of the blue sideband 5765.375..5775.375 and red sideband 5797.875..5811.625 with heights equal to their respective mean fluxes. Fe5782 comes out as 1.3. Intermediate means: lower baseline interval 28.4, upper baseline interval 28.4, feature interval 26.6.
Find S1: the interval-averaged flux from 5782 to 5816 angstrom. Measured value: 27.7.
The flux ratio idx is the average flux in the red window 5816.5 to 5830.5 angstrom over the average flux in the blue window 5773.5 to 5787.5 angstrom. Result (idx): 1.11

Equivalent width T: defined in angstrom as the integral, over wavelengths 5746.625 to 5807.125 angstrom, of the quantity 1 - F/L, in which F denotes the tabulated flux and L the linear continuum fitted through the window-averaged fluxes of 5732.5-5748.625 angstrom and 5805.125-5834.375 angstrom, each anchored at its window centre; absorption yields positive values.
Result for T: 2.2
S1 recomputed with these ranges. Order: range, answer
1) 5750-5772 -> 28.2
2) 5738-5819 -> 27.7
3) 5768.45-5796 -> 27.1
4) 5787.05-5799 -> 27.4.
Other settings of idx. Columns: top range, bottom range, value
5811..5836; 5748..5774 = 1.03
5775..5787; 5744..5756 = 0.92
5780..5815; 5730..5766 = 0.98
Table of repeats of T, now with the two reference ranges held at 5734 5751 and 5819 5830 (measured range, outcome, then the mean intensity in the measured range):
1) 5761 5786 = 1.1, 27.3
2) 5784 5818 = 1.3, 27.8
